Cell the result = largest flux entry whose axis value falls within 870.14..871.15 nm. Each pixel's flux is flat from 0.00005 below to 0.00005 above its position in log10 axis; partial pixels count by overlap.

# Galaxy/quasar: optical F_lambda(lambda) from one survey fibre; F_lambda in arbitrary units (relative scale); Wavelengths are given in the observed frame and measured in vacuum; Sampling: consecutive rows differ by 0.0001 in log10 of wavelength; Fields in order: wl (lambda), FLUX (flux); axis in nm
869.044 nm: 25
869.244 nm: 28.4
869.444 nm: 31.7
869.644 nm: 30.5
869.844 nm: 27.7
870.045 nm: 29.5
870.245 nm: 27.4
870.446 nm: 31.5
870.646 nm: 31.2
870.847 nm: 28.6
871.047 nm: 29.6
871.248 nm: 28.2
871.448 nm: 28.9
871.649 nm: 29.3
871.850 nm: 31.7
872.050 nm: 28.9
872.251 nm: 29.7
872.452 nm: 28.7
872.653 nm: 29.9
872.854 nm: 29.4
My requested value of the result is 31.5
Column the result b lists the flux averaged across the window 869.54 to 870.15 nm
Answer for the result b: 29.2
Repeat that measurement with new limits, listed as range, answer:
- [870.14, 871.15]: 29.7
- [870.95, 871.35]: 28.9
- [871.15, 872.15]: 29.4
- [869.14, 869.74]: 30.2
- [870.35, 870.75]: 31.3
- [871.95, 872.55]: 29.1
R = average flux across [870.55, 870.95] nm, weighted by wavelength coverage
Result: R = 29.9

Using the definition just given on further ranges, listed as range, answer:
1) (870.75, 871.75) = 28.9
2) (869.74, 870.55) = 29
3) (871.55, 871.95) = 30.5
